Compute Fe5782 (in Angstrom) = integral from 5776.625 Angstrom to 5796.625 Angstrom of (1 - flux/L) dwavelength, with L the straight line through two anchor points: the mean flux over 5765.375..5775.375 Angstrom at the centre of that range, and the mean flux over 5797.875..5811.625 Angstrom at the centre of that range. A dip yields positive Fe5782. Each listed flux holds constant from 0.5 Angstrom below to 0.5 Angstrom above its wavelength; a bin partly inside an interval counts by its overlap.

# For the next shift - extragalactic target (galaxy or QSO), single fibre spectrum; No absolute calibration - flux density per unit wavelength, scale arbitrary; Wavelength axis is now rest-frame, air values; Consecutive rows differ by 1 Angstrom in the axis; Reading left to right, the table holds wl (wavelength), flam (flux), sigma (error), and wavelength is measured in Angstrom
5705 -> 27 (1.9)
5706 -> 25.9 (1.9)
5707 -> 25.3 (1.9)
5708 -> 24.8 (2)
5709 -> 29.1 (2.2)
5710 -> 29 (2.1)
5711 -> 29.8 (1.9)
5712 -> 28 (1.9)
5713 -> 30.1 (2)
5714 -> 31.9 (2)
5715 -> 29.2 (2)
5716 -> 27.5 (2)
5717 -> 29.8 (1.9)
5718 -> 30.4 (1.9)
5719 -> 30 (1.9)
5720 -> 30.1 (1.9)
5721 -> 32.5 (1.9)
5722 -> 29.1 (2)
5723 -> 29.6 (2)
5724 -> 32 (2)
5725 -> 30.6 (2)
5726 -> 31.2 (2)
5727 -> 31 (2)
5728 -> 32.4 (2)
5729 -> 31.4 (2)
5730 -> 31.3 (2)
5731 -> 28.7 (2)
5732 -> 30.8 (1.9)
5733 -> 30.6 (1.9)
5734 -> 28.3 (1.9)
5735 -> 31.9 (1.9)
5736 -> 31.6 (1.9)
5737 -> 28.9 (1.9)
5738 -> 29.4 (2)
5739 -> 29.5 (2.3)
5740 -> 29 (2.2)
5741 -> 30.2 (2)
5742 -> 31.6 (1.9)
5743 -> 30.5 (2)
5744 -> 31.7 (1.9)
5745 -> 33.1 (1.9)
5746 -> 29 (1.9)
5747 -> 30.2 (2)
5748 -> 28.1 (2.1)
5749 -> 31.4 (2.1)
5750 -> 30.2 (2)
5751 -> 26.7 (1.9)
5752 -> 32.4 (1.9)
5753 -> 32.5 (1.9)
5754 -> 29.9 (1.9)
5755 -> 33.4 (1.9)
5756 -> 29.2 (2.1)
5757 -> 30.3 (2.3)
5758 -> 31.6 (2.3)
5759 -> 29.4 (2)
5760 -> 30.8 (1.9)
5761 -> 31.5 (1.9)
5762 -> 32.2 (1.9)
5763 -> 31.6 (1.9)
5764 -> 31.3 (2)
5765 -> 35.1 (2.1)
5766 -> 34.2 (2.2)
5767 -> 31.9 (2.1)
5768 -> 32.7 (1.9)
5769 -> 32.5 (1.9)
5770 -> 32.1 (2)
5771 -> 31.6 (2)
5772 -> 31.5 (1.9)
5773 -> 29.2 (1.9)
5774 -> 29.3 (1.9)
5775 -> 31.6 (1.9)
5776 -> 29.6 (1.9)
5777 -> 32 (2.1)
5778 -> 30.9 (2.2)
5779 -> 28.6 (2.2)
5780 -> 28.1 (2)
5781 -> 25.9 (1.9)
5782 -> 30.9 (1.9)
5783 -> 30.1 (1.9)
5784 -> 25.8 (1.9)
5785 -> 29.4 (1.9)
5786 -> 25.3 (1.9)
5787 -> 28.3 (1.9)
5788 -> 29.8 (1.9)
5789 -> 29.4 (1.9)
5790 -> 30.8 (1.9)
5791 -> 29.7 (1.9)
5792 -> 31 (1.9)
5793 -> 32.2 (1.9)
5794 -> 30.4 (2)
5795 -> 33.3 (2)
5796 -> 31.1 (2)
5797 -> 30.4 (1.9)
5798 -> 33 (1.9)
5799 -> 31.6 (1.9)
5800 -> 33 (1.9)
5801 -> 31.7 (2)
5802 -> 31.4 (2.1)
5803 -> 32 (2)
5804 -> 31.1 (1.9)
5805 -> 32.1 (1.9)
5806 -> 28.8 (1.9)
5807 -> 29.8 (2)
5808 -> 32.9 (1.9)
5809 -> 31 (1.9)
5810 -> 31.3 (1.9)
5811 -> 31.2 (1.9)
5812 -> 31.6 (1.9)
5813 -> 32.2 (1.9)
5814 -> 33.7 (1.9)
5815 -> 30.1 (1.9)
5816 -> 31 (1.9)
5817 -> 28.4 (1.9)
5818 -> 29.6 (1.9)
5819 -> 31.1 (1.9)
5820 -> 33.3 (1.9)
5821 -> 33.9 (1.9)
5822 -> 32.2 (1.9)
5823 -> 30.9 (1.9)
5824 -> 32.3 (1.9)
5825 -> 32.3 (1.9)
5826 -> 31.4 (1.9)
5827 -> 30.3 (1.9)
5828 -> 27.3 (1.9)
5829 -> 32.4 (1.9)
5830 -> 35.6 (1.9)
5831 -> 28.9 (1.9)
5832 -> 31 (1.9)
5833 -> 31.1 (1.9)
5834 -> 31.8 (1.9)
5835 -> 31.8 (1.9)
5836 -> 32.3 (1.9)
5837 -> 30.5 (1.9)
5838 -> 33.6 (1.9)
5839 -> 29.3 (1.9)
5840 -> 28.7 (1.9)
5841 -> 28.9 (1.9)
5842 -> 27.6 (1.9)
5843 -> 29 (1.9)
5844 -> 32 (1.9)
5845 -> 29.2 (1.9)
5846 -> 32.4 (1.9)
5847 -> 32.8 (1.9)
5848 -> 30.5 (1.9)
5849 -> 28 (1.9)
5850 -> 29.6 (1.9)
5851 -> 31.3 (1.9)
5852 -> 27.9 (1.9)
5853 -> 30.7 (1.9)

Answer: 1.23 Angstrom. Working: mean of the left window 31.7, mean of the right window 31.5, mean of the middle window 29.6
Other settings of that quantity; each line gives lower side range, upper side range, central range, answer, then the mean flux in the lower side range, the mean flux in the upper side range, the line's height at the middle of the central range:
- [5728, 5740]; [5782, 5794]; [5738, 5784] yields -1.4 Angstrom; 30.3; 29.4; 29.8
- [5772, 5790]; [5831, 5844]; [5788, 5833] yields -2.2 Angstrom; 29.2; 30.5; 29.9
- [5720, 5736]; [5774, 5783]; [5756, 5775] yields -1.0 Angstrom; 30.8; 29.7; 30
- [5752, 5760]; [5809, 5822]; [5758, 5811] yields 0.7 Angstrom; 31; 31.5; 31.2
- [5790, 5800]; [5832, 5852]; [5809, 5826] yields -0.3 Angstrom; 31.5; 30.5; 31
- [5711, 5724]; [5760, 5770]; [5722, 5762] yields 0.8 Angstrom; 29.9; 32.4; 31.2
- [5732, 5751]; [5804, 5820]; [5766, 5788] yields 0.5 Angstrom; 30.2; 31.1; 30.6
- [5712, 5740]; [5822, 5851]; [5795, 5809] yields -0.4 Angstrom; 30.3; 30.8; 30.6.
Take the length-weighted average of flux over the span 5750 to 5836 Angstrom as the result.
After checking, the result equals 31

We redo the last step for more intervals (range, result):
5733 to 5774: 30.9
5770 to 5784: 29.9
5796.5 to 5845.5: 31.2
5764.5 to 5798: 30.5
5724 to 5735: 30.8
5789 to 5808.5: 31.3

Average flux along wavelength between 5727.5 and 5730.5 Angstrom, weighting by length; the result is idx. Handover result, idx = 31.7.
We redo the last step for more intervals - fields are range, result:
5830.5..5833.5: 30.3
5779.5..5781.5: 27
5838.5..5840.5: 29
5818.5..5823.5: 32.3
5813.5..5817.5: 30.8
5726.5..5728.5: 31.7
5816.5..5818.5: 29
